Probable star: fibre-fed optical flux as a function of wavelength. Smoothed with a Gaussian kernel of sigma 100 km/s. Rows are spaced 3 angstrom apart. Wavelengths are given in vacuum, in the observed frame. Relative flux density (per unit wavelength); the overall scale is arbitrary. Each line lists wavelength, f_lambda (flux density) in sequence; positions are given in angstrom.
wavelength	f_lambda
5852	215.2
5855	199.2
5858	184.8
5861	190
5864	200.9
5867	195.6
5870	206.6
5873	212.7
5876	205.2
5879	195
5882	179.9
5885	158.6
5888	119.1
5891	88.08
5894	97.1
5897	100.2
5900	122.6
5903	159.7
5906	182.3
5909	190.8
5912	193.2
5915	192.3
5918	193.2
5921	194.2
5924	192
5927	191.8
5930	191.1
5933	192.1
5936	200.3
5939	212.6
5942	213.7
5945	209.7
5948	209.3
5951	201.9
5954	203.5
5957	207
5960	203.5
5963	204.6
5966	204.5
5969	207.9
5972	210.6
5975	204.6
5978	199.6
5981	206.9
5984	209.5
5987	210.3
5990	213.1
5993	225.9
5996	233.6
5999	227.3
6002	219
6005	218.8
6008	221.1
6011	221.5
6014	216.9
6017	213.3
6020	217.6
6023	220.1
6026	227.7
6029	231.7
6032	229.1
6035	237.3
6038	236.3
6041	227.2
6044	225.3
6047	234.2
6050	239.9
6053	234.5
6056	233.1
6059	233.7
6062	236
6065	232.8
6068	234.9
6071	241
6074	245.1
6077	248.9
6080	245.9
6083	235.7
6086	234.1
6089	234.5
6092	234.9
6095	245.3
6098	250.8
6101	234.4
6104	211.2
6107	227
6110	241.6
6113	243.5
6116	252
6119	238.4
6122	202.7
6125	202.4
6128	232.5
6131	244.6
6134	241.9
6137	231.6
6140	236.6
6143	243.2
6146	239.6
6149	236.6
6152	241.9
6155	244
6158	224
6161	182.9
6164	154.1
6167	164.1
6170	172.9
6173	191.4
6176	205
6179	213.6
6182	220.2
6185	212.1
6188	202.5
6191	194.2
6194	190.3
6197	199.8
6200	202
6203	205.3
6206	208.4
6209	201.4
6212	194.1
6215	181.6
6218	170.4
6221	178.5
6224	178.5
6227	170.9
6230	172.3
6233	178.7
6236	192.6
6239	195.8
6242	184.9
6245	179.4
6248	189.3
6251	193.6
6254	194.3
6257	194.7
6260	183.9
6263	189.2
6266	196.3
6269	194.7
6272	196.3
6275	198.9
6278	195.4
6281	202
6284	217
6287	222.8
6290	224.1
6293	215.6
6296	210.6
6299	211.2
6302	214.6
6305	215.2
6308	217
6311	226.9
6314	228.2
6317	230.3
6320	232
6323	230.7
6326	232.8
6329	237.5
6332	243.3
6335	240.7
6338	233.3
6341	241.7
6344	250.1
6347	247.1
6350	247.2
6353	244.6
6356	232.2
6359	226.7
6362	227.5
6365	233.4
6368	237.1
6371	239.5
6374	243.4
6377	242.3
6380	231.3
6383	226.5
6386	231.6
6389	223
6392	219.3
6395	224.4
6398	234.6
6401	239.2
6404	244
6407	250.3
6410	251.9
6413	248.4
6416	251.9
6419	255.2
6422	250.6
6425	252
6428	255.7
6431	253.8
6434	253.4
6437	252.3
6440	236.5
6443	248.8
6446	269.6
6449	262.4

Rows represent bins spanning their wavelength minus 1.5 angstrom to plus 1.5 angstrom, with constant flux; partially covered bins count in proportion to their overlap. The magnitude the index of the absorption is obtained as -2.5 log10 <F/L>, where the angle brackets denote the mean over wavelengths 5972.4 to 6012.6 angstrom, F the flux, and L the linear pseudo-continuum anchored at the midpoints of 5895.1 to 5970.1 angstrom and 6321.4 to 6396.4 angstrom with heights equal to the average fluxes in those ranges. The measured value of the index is -0.10 mag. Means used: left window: 190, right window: 235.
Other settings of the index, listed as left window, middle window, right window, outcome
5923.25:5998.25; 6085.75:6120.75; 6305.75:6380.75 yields -0.09 mag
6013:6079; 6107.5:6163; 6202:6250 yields -0.11 mag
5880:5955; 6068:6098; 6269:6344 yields -0.23 mag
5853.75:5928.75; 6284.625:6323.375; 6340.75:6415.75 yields 0.03 mag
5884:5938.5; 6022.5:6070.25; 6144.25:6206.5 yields -0.24 mag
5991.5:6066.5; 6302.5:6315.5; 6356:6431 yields 0.07 mag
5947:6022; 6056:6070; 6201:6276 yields -0.14 mag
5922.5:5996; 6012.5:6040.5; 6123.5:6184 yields -0.08 mag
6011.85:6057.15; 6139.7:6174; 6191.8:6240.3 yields -0.04 mag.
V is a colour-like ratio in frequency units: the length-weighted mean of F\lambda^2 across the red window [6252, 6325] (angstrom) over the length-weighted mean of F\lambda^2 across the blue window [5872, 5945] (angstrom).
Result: 1.4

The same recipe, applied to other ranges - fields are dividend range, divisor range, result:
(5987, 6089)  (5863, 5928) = 1.41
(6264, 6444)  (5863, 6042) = 1.33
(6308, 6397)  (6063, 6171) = 1.10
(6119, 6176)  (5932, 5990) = 1.11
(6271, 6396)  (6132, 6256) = 1.19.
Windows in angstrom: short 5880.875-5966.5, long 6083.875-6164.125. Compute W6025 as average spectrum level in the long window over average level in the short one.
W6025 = 1.29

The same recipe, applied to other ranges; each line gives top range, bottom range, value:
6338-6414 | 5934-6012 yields 1.12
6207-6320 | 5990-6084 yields 0.86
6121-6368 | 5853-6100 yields 1.02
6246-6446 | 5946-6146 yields 1.01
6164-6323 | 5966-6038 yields 0.91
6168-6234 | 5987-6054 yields 0.85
